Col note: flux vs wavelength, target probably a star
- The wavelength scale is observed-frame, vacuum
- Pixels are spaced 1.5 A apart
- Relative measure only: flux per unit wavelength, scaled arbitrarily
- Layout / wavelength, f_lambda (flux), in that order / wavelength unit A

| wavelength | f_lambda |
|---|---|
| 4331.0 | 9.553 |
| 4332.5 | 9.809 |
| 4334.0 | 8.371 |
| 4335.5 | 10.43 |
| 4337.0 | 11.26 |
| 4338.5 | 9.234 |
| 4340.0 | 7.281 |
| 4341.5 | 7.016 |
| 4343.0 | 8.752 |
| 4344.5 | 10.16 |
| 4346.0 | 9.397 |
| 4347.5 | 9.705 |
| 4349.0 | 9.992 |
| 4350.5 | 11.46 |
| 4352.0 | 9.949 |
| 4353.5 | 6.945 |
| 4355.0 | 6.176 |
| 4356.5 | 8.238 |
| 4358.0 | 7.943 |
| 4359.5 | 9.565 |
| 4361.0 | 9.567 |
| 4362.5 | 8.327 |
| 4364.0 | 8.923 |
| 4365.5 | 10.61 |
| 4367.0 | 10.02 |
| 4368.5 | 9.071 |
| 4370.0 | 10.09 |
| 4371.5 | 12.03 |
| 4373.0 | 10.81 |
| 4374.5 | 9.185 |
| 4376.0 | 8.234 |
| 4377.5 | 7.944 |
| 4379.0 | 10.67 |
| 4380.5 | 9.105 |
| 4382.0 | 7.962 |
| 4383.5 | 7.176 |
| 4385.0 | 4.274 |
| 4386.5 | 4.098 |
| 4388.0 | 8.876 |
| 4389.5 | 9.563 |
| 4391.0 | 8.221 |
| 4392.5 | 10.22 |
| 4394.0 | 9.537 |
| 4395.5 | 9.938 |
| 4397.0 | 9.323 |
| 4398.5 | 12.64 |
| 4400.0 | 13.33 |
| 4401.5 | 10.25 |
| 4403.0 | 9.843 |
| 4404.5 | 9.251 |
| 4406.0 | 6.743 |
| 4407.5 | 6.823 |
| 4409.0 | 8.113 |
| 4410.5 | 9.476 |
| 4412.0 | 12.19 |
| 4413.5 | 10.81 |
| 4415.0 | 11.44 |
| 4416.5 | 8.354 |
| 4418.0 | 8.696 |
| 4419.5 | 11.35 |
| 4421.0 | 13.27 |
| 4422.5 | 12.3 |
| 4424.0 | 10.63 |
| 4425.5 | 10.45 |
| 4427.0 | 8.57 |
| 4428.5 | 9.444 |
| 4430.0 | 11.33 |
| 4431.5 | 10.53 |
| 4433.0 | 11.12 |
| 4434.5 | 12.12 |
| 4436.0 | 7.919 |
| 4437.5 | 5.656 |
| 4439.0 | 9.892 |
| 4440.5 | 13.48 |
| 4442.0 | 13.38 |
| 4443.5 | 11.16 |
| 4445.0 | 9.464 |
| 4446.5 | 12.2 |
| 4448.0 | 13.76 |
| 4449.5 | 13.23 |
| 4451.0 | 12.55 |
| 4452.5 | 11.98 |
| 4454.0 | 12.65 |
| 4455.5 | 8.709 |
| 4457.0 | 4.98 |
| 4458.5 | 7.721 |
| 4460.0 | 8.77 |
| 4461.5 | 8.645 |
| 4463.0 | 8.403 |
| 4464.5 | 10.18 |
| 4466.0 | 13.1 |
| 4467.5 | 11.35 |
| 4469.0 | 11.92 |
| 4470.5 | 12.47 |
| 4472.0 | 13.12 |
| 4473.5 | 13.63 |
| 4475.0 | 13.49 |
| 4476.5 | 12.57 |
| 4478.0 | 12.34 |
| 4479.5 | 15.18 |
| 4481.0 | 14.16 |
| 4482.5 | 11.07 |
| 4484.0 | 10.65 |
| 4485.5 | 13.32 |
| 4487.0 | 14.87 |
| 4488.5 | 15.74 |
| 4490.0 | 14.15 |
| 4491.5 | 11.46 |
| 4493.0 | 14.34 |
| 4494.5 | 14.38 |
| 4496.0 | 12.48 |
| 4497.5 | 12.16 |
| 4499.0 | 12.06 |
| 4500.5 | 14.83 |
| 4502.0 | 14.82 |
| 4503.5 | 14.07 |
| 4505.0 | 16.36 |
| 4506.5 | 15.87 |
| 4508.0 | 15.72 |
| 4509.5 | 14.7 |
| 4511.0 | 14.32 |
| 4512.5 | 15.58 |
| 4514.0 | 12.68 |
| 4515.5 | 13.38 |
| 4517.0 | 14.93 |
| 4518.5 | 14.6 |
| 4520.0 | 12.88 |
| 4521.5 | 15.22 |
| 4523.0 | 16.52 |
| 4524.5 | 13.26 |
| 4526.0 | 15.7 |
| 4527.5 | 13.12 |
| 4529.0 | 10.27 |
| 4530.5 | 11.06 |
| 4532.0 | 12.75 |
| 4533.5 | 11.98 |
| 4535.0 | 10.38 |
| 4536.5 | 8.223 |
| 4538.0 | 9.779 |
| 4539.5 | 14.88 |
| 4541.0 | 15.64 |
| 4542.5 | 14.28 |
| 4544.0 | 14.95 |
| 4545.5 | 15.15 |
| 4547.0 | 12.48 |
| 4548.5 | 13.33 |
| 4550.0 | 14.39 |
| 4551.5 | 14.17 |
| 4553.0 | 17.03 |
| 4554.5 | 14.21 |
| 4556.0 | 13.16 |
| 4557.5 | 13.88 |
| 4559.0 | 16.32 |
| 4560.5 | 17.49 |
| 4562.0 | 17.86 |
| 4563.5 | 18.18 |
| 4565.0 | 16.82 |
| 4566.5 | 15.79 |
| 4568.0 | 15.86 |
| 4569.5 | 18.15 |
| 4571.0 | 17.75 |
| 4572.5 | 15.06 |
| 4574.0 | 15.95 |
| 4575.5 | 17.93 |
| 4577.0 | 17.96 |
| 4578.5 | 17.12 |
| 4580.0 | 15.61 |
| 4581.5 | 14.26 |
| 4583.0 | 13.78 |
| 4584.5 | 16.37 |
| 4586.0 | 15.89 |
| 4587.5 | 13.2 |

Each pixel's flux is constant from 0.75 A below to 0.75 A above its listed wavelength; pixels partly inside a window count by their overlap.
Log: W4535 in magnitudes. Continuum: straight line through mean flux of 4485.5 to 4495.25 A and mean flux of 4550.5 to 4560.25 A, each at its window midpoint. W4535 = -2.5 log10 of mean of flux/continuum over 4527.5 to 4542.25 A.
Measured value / 0.23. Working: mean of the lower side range 14.1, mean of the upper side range 14.9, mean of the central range 11.8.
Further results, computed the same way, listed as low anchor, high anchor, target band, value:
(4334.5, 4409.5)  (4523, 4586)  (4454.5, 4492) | 0.05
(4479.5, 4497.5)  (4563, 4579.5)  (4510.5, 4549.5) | 0.13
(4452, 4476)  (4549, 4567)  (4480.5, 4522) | -0.10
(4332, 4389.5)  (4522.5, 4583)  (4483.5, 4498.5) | -0.04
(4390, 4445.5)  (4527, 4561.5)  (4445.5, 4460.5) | 0.04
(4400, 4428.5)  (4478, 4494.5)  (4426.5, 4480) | 0.08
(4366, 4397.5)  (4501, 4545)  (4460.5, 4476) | 0.03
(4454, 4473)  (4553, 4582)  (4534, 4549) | 0.15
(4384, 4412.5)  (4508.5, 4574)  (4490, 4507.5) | -0.09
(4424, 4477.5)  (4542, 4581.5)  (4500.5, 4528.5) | -0.07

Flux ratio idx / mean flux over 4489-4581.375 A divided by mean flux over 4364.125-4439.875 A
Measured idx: 1.5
